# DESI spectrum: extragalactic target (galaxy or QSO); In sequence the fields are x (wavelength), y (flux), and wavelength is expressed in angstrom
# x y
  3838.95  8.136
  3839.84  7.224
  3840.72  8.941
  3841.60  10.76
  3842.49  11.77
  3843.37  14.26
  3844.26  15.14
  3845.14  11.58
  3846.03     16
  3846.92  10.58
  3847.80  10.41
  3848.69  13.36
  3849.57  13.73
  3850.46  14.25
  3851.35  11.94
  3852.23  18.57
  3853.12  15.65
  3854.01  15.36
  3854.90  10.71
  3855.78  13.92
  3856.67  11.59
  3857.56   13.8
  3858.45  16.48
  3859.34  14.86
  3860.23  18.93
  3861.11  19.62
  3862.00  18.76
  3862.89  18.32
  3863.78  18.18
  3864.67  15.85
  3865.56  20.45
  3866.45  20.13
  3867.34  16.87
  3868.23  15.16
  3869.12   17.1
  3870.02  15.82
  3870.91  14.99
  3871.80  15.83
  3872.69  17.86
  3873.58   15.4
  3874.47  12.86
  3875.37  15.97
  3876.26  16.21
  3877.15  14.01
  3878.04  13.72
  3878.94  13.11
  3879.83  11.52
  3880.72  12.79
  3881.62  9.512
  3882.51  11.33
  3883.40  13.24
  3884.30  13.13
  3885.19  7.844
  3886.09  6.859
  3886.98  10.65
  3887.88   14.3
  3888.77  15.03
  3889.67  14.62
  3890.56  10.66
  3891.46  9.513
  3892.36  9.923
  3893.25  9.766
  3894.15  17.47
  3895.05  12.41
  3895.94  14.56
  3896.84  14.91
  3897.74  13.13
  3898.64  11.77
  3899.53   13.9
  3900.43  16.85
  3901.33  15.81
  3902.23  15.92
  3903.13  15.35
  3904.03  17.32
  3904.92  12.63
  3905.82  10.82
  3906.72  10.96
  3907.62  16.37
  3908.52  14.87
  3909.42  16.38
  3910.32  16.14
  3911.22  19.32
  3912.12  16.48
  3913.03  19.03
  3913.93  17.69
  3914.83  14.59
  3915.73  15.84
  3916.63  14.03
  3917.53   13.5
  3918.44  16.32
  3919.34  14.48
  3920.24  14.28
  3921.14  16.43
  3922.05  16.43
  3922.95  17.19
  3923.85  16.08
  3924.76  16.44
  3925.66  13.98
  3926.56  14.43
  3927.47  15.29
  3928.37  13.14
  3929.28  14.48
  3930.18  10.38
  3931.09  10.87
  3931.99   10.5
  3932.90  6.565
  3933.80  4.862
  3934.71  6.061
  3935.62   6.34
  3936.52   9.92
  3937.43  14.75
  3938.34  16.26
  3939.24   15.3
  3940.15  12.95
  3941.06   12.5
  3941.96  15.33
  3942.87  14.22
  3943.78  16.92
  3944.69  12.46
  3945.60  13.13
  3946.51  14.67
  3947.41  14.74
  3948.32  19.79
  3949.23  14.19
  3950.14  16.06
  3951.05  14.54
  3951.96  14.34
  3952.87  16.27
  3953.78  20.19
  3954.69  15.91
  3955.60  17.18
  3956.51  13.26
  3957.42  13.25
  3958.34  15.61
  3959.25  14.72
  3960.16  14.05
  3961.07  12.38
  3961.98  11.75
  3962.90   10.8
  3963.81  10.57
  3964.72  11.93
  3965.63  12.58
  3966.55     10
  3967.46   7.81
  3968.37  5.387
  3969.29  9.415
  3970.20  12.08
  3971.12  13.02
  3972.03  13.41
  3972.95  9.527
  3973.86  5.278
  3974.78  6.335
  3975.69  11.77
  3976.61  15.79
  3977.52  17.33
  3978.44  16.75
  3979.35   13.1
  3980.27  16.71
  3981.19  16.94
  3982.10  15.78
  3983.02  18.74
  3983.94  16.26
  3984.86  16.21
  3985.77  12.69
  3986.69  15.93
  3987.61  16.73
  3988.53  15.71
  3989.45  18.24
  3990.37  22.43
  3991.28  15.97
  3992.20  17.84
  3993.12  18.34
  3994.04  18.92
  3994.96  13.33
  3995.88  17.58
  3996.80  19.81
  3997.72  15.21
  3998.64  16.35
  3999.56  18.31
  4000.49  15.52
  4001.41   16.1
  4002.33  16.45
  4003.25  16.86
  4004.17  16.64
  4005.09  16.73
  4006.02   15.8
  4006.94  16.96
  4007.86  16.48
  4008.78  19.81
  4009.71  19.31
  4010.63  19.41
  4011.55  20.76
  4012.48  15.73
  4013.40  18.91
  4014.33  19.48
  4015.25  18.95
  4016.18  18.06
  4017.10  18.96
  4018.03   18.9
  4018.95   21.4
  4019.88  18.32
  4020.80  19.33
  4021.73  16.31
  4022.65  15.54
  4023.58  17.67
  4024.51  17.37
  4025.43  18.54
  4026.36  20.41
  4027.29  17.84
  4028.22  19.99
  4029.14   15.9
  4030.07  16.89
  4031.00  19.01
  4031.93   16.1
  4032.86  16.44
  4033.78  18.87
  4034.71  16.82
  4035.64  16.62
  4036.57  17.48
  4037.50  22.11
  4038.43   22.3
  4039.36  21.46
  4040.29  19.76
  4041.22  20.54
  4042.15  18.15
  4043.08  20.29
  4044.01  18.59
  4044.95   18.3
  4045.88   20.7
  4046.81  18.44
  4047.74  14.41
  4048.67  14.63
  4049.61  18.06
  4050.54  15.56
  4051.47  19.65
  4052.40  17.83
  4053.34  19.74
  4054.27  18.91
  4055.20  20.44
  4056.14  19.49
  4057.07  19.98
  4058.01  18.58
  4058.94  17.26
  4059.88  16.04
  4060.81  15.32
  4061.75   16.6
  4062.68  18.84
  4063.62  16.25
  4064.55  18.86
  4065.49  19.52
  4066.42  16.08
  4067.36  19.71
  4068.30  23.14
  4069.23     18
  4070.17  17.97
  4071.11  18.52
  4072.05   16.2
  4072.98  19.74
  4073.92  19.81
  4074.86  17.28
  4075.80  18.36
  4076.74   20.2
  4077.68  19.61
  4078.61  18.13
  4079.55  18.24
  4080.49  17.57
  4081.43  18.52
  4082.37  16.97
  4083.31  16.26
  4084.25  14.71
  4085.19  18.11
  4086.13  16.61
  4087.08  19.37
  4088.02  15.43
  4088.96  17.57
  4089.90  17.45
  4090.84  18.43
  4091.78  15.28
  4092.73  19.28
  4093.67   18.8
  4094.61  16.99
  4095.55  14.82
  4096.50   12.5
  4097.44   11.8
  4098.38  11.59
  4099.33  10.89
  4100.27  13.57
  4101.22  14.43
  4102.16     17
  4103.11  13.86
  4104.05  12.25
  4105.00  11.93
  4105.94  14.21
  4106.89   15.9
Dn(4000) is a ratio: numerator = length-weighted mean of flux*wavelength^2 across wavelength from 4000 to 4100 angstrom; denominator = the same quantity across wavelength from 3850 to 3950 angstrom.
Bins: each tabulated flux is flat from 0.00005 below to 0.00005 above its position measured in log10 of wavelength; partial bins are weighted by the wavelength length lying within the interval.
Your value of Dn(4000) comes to 1.3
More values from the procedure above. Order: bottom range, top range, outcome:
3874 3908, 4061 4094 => 1.51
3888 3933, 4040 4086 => 1.37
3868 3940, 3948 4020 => 1.18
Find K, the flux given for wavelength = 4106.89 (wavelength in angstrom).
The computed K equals 15.9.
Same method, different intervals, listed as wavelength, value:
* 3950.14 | 16.06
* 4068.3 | 23.14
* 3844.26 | 15.14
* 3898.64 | 11.77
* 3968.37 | 5.387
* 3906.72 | 10.96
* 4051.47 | 19.65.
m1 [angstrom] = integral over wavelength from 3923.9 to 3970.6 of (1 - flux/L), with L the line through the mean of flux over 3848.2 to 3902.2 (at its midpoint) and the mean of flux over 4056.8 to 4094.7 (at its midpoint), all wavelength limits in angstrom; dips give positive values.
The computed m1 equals 7.9 angstrom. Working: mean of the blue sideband 14.4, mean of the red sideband 17.9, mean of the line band 13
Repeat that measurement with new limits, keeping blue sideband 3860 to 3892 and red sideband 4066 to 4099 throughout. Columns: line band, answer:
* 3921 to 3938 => 3.3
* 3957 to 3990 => 5.6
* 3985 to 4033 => -3.7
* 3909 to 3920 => -0.7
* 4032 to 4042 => -1.4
